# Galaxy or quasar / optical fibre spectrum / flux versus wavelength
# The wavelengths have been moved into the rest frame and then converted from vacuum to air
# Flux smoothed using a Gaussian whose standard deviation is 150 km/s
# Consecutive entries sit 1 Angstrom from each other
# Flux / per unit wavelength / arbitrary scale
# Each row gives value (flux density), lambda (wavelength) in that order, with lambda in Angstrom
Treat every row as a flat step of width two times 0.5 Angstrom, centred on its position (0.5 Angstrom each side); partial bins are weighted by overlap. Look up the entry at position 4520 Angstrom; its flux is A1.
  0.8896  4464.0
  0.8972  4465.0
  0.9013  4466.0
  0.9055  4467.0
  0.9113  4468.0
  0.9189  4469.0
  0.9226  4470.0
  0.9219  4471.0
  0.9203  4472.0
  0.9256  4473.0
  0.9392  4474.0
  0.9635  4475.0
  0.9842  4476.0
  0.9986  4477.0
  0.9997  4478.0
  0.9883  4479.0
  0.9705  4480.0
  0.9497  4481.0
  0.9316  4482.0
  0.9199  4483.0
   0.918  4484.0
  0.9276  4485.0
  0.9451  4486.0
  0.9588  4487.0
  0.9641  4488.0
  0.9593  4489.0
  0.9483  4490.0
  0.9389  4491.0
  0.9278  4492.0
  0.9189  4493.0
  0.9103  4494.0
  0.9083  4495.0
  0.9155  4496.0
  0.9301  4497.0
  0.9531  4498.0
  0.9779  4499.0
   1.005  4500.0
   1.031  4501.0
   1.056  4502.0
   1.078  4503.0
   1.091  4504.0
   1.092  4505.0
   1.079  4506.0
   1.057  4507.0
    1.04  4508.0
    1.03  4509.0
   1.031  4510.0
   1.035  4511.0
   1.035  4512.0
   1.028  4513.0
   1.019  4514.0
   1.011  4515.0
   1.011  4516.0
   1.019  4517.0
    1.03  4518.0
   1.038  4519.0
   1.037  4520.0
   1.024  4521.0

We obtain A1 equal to 1.037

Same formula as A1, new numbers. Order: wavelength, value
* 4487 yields 0.9588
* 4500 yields 1.005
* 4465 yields 0.8972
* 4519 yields 1.038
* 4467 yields 0.9055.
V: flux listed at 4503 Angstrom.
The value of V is 1.078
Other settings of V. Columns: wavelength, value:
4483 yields 0.9199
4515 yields 1.011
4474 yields 0.9392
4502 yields 1.056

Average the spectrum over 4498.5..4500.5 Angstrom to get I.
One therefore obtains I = 0.991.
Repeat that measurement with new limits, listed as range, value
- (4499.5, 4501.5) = 1.02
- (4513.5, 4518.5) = 1.02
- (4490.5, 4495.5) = 0.921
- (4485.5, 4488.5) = 0.956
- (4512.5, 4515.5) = 1.02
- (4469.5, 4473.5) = 0.923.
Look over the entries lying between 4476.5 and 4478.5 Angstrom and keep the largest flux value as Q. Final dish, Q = 0.9997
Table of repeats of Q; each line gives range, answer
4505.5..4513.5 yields 1.079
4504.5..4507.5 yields 1.092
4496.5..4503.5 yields 1.078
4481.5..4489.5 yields 0.9641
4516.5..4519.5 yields 1.038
